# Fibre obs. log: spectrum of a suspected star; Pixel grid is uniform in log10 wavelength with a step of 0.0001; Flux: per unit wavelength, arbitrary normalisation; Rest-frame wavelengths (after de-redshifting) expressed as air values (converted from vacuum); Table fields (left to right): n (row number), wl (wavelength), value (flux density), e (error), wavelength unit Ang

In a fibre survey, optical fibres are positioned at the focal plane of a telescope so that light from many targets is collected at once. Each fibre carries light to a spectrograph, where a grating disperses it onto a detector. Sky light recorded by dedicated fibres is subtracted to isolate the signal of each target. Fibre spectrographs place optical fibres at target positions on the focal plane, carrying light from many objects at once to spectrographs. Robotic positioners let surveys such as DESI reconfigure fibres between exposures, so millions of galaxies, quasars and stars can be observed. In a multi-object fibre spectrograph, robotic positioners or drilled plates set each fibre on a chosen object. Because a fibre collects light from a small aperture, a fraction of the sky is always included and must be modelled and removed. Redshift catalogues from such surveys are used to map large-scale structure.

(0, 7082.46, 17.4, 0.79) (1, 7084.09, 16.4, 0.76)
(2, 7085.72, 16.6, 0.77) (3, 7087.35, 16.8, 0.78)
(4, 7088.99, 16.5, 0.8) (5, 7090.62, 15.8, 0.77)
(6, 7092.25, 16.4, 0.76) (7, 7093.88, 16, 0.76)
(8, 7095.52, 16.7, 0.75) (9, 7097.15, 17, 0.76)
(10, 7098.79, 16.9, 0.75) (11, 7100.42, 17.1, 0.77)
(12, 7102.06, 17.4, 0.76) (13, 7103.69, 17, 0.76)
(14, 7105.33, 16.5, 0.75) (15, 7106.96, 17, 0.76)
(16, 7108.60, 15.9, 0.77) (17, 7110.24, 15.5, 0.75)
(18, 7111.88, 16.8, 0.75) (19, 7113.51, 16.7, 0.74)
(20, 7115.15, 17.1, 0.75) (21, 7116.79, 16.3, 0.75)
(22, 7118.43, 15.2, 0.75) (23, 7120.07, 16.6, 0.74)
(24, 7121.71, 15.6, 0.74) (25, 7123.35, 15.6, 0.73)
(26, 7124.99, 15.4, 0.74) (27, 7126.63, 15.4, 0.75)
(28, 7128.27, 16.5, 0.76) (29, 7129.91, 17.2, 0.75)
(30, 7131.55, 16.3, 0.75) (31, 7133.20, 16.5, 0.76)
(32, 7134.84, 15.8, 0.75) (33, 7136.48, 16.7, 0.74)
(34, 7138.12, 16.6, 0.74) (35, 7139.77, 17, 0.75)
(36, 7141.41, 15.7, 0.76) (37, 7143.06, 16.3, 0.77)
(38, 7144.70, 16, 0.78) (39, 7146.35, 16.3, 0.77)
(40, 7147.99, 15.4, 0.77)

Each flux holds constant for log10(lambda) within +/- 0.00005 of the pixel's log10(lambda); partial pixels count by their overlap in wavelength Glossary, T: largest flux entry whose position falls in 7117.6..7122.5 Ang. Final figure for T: 16.6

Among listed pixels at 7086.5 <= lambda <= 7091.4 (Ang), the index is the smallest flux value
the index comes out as 15.8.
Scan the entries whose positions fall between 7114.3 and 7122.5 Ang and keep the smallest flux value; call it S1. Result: 15.2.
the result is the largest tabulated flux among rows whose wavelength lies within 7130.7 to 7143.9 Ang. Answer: 17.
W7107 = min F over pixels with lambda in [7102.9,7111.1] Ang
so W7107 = 15.5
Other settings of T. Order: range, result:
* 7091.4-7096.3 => 16.7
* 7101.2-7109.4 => 17.4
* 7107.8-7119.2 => 17.1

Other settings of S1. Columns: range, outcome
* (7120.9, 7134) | 15.4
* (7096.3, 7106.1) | 16.5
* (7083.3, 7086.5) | 16.4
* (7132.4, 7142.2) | 15.7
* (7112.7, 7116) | 16.7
